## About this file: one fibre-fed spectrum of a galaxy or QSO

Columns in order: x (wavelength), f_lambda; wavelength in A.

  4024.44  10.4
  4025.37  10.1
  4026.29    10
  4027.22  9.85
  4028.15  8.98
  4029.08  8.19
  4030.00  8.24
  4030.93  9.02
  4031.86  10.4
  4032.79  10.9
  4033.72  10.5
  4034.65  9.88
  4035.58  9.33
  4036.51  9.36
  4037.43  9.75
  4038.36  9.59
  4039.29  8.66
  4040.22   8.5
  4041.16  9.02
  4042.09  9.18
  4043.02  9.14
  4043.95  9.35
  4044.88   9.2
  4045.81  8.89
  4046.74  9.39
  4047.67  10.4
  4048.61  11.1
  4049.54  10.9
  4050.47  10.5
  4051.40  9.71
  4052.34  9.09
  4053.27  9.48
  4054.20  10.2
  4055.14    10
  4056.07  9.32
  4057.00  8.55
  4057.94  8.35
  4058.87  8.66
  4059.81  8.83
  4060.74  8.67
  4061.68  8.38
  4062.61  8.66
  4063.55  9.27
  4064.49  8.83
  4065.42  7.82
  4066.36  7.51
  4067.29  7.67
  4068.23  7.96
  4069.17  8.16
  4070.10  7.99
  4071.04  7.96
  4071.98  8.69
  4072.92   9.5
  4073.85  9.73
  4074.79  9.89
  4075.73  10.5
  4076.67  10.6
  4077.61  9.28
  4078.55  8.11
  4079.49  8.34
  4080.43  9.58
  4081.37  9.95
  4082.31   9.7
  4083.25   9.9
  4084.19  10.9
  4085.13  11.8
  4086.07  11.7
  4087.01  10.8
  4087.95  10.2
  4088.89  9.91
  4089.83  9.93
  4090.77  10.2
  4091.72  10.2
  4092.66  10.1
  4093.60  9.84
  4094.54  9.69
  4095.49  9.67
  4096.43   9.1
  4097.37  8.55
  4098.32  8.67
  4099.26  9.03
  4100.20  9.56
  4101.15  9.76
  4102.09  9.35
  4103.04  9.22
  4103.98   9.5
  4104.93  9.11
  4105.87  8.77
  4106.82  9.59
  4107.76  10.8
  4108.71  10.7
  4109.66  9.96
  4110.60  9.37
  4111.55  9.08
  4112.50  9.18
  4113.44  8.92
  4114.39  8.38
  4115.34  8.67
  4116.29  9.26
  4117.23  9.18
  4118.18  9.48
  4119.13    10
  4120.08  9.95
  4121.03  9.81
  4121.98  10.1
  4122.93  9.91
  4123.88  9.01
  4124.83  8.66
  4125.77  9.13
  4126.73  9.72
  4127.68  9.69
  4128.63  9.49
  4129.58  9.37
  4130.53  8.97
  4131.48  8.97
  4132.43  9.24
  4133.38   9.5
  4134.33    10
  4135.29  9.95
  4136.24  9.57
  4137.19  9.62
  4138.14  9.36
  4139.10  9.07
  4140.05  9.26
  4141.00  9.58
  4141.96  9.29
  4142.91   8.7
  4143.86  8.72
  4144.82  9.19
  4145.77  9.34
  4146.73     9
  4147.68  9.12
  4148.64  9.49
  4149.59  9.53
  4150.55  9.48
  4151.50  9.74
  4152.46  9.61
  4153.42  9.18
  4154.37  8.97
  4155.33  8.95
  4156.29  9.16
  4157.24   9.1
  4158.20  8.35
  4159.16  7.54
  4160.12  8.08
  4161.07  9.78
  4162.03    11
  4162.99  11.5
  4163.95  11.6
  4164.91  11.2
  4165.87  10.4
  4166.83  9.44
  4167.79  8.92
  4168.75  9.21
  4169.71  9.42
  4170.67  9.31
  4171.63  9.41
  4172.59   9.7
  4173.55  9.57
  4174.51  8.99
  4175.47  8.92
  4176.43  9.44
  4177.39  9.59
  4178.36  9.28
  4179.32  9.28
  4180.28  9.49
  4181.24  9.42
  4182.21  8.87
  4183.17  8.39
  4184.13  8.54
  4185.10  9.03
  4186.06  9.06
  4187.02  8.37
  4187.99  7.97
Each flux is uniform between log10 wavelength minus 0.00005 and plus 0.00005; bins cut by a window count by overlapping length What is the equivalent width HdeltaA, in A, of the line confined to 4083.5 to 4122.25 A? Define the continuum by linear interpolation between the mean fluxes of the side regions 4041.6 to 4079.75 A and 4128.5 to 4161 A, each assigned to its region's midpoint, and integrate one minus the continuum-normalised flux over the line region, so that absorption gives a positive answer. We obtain -2.3 A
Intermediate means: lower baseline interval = 9.12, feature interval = 9.71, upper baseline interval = 9.2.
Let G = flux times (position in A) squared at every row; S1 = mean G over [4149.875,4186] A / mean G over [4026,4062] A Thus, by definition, 1.06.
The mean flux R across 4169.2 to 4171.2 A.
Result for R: 9.37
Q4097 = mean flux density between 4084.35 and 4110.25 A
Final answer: 9.85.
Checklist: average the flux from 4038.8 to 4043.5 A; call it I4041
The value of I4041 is 8.89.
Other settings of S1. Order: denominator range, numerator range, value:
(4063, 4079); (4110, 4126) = 1.08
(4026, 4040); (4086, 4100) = 1.06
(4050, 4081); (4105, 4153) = 1.08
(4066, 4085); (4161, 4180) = 1.12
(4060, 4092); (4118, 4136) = 1.04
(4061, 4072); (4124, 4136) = 1.18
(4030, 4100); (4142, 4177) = 1.05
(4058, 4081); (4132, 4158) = 1.10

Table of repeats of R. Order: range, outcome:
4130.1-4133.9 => 9.2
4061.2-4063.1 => 8.51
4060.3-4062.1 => 8.5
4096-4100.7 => 8.98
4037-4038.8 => 9.67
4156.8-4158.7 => 8.68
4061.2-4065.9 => 8.58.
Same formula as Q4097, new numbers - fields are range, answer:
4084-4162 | 9.47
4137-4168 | 9.43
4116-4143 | 9.46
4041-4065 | 9.35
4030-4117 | 9.42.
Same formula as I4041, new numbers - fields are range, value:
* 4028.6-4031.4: 8.49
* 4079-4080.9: 8.94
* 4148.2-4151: 9.5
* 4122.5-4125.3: 9.2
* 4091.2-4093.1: 10.1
